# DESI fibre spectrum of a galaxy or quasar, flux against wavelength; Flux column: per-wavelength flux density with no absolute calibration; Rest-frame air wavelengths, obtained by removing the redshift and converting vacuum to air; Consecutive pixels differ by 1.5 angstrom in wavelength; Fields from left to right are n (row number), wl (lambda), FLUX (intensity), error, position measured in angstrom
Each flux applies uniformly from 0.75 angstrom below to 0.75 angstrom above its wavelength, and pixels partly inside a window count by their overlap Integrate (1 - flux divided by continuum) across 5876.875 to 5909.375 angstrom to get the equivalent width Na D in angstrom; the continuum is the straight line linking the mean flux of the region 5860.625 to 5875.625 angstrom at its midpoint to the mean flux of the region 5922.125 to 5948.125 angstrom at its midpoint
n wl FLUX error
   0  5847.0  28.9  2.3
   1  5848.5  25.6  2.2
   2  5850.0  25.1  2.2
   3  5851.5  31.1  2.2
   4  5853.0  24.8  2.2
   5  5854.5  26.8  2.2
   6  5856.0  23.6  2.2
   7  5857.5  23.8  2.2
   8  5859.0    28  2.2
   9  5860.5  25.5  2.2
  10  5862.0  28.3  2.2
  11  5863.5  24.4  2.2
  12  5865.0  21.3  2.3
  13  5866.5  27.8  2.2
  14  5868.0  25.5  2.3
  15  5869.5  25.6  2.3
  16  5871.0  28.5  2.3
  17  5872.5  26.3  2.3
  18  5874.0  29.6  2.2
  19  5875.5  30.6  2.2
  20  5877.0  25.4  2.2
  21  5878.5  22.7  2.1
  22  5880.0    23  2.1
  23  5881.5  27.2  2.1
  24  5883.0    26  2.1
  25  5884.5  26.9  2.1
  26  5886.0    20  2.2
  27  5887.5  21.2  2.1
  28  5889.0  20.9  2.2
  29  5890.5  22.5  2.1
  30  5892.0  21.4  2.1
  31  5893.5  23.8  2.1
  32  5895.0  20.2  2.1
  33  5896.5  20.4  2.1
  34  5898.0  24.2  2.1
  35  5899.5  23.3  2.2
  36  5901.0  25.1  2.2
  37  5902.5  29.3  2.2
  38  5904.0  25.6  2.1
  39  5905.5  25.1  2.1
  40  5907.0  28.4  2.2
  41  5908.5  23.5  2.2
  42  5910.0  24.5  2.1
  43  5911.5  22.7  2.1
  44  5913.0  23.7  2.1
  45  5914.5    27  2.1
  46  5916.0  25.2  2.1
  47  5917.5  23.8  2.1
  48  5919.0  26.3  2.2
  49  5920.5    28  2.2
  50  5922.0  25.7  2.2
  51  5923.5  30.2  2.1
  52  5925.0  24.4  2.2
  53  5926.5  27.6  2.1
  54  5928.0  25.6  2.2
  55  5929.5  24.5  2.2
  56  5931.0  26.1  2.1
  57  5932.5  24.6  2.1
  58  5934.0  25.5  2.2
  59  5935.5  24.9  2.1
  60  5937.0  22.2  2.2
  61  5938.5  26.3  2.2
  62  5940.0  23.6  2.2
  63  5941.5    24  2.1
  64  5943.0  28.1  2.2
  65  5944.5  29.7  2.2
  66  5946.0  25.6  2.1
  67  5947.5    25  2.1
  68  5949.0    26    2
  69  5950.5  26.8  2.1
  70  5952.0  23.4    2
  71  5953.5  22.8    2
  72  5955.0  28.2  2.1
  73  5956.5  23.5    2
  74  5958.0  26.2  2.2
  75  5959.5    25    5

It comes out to 2.9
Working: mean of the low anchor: 26.6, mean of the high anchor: 25.8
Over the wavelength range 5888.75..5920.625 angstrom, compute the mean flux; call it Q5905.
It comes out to 24.3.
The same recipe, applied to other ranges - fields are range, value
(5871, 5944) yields 25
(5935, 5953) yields 25.4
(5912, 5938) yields 25.6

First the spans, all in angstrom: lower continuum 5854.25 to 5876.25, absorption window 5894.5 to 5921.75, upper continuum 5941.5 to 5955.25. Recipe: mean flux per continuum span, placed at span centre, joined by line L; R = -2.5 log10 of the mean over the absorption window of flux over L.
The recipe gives 0.056 mag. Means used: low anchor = 26.4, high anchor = 26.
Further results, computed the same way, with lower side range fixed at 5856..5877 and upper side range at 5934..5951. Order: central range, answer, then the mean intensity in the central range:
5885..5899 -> 0.20 mag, 21.7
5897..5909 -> 0.02 mag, 25.5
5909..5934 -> 0.01 mag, 25.6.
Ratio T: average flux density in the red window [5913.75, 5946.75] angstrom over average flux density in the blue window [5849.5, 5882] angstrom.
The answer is 0.99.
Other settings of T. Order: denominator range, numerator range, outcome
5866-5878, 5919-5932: 0.97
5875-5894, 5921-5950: 1.08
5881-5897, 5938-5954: 1.13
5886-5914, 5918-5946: 1.10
